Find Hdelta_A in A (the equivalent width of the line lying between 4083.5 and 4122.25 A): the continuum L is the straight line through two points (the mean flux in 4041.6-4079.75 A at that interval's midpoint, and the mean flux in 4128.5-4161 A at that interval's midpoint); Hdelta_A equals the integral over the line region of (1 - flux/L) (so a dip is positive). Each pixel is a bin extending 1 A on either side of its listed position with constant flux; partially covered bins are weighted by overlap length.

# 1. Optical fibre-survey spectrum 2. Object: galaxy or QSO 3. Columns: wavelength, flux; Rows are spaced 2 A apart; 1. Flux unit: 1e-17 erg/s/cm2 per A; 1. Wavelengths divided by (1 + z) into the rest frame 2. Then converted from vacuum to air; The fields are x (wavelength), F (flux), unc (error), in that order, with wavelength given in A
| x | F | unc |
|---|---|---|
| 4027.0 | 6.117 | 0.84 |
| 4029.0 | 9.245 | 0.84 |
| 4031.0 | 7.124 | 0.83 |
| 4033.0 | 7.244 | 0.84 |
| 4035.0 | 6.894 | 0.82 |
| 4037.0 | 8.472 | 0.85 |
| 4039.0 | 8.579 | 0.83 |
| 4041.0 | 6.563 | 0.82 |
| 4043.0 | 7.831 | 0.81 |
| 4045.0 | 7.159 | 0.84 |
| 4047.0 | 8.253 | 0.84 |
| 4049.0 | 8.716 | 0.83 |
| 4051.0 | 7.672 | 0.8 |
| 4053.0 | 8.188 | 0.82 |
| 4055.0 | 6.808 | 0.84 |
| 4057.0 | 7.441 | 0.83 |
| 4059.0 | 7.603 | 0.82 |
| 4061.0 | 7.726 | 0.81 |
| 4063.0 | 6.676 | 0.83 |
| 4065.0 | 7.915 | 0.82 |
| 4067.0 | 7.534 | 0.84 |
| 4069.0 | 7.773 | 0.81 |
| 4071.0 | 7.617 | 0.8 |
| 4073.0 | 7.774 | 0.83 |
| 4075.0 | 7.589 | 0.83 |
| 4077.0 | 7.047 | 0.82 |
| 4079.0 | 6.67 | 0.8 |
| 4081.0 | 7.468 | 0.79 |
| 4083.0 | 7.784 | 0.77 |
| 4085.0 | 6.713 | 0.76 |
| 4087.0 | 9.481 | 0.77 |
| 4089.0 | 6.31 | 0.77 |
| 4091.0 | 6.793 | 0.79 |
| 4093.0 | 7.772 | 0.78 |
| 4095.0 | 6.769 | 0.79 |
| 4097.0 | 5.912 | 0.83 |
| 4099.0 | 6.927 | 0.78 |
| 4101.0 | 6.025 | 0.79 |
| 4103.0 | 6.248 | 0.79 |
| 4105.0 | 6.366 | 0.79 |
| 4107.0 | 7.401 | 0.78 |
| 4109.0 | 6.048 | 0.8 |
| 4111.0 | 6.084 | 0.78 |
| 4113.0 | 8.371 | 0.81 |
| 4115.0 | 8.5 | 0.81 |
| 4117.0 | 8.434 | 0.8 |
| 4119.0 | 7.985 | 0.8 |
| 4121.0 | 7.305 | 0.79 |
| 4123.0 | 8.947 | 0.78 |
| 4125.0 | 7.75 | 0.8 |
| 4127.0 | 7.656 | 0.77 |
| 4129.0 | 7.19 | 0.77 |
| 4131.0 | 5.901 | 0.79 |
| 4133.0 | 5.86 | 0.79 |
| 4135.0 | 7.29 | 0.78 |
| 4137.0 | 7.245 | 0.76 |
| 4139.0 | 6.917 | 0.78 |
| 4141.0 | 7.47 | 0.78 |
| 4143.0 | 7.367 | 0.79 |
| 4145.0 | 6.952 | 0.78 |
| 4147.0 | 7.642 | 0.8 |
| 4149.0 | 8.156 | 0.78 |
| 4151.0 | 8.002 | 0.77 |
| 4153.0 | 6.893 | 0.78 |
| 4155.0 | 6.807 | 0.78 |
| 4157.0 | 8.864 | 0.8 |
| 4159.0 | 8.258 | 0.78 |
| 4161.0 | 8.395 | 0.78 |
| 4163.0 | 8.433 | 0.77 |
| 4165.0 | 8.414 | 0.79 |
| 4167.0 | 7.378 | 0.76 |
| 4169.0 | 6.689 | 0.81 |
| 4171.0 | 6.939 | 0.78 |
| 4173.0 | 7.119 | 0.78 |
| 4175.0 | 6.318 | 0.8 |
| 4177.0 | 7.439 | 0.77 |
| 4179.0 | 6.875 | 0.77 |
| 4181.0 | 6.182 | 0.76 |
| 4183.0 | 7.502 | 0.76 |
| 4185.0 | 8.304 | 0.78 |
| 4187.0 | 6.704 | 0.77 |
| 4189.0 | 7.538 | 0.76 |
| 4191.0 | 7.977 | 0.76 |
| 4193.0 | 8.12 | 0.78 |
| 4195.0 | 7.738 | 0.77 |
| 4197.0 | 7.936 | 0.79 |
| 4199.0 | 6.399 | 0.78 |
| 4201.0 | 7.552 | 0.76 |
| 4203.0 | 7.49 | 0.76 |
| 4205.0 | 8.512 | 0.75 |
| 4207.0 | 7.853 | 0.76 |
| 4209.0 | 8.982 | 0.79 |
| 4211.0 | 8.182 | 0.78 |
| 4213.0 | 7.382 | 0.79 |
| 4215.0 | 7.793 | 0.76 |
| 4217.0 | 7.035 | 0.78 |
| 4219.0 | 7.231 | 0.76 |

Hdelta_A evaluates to 1.6 A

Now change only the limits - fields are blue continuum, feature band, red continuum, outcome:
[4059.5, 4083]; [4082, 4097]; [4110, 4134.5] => 0.4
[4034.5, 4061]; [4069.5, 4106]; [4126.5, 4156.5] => 2.0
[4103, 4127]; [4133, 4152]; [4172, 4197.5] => 0.2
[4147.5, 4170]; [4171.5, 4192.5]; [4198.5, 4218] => 1.6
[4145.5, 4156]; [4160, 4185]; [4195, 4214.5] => 0.8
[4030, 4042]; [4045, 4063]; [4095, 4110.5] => -1.3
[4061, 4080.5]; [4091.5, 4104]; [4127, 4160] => 1.3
